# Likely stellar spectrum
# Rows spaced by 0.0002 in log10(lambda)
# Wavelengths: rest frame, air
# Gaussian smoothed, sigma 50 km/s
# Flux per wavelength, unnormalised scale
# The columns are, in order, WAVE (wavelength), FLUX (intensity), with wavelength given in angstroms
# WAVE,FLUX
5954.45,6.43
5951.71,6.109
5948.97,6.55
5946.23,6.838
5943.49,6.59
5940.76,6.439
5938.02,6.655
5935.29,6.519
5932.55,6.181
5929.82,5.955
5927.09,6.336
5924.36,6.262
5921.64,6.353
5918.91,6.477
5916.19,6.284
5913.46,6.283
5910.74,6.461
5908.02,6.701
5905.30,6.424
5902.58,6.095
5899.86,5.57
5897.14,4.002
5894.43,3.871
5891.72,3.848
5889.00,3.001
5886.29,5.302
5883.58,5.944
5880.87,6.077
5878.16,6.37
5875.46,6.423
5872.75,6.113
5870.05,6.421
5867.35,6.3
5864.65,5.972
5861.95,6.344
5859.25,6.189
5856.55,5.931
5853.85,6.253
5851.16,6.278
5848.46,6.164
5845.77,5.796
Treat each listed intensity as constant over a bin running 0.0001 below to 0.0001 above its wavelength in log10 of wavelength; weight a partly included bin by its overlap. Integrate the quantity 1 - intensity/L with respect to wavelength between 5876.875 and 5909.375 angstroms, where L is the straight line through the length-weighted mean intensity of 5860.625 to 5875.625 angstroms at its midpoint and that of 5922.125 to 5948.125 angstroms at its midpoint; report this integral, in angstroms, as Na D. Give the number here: 5.4 angstroms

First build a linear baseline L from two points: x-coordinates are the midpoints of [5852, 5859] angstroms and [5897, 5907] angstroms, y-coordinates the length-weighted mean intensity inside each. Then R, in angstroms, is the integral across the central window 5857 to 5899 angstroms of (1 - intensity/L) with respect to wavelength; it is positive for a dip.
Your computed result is 3.3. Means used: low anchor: 6.12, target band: 5.49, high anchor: 5.74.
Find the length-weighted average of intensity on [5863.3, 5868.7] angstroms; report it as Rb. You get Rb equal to 6.14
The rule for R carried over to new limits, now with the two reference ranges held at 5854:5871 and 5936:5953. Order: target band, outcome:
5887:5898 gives 4.5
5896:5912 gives 1.2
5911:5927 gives 0.2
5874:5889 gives 1.2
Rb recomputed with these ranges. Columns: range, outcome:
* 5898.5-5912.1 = 6.25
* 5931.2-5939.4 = 6.45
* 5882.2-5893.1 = 4.52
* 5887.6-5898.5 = 3.69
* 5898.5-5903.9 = 5.83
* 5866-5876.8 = 6.32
